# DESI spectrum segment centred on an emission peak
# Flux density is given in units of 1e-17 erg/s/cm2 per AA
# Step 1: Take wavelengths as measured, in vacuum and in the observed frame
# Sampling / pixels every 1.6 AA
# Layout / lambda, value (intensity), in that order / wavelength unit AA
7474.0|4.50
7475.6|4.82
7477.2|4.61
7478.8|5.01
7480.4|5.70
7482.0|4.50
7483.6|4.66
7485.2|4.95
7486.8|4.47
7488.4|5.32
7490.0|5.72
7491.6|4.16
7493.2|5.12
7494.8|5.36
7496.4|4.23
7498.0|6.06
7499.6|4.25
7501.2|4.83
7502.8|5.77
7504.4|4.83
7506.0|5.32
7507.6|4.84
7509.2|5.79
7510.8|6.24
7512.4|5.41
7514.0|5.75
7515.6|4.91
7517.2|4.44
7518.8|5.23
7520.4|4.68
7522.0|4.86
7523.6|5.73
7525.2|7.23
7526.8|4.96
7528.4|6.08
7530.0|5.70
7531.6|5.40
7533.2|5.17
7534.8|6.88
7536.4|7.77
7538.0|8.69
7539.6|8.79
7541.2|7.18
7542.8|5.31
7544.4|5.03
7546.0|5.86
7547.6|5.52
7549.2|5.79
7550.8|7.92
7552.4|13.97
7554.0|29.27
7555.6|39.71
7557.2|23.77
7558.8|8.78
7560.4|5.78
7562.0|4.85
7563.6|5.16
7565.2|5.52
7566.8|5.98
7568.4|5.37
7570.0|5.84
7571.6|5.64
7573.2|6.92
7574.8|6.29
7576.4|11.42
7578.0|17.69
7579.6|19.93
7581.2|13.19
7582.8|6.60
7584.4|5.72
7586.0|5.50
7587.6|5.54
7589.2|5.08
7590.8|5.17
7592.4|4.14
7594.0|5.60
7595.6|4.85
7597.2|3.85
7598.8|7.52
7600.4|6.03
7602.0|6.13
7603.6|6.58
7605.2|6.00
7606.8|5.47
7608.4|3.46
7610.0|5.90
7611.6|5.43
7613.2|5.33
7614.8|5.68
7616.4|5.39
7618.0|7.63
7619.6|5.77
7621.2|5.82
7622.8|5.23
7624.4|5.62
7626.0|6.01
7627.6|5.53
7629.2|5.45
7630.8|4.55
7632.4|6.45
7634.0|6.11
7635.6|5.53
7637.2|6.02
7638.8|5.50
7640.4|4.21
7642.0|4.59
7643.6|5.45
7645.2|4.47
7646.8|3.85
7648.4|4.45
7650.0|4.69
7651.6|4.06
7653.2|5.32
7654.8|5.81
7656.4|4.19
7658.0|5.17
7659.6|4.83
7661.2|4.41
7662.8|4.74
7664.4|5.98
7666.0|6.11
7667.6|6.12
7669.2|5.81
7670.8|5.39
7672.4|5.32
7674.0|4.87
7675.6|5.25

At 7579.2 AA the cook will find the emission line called [N II]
